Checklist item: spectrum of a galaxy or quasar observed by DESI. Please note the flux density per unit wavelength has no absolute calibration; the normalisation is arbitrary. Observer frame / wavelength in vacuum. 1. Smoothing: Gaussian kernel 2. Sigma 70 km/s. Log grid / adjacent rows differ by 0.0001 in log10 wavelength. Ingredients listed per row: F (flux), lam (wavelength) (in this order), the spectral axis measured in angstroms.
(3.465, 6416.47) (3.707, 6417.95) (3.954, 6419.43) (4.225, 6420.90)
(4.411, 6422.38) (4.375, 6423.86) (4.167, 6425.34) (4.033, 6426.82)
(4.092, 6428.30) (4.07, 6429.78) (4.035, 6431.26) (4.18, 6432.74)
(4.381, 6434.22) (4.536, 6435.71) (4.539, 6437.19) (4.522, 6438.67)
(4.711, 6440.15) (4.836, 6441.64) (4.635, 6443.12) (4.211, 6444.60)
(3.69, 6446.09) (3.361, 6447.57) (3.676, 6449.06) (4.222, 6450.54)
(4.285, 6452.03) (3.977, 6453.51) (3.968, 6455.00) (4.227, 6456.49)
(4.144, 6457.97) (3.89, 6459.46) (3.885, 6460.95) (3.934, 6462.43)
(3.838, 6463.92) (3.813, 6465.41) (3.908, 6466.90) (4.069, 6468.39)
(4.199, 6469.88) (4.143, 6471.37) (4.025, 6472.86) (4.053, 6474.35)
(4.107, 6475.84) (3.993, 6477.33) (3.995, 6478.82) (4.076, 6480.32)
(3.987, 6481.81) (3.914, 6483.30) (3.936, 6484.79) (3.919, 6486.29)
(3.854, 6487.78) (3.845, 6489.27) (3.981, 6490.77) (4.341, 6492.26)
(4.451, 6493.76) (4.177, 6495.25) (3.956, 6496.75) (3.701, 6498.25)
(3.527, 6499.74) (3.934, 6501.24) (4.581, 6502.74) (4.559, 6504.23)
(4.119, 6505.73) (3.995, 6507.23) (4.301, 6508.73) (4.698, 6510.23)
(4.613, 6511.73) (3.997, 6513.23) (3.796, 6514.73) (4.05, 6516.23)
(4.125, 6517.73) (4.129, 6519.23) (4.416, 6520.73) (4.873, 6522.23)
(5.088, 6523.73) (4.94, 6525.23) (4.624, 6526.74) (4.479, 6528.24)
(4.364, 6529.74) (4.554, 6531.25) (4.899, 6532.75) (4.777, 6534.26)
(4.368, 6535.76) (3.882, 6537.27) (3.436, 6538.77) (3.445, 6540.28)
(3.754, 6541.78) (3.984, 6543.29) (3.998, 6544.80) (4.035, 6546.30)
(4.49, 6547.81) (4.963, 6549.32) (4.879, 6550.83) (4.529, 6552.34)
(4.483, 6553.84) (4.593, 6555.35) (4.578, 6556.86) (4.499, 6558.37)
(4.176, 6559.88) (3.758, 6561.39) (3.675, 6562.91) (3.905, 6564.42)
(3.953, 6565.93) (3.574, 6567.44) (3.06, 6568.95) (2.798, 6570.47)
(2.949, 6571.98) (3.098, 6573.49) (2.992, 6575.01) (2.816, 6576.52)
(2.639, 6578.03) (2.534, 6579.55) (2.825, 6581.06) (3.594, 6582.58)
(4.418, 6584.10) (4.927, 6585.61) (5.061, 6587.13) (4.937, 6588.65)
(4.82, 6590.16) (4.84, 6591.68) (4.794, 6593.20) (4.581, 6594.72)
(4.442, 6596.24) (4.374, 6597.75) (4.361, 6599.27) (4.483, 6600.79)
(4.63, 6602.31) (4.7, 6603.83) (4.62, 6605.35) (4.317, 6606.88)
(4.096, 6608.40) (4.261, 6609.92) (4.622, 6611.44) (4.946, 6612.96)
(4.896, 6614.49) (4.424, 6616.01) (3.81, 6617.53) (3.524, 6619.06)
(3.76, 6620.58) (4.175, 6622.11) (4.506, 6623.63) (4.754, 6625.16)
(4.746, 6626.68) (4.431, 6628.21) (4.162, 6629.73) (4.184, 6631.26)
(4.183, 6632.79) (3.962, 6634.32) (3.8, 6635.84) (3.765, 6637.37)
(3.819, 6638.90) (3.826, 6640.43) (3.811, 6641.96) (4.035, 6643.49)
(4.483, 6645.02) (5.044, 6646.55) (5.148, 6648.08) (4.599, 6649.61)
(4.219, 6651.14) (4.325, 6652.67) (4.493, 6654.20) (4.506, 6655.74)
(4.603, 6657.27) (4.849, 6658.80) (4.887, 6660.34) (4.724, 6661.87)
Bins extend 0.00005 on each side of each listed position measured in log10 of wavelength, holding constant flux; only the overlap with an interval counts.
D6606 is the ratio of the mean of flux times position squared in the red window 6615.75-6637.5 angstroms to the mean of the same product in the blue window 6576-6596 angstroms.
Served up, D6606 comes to 1.03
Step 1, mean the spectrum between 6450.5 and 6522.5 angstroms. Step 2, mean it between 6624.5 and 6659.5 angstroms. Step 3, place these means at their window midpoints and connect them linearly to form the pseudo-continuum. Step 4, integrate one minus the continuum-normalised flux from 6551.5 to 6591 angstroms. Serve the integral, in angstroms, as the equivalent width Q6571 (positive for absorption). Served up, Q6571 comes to 3.8 angstroms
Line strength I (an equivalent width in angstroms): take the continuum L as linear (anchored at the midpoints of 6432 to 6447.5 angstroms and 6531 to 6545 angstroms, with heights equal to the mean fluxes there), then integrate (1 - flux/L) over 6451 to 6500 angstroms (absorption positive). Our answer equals 3.1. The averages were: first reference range 4.38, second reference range 4.1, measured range 4.01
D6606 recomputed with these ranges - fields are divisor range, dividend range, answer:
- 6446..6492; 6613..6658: 1.13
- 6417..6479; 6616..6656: 1.09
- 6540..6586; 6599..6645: 1.14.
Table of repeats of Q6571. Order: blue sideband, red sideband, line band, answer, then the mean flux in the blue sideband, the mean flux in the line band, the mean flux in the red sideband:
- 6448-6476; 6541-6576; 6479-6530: -3.0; 4.01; 4.21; 3.94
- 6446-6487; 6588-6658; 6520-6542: -1.4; 3.98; 4.41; 4.39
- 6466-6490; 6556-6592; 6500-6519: -1.4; 4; 4.21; 3.76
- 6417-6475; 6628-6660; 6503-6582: 3.2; 4.12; 4.04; 4.3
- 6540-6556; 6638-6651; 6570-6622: 2.8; 4.31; 4.09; 4.33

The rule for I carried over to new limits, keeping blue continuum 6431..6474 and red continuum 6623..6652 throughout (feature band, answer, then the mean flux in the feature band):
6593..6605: -0.8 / 4.54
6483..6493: 0.5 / 3.97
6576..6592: 1.1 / 3.94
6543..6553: -0.5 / 4.43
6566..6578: 3.3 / 3.07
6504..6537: -1.9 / 4.43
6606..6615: -0.5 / 4.51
